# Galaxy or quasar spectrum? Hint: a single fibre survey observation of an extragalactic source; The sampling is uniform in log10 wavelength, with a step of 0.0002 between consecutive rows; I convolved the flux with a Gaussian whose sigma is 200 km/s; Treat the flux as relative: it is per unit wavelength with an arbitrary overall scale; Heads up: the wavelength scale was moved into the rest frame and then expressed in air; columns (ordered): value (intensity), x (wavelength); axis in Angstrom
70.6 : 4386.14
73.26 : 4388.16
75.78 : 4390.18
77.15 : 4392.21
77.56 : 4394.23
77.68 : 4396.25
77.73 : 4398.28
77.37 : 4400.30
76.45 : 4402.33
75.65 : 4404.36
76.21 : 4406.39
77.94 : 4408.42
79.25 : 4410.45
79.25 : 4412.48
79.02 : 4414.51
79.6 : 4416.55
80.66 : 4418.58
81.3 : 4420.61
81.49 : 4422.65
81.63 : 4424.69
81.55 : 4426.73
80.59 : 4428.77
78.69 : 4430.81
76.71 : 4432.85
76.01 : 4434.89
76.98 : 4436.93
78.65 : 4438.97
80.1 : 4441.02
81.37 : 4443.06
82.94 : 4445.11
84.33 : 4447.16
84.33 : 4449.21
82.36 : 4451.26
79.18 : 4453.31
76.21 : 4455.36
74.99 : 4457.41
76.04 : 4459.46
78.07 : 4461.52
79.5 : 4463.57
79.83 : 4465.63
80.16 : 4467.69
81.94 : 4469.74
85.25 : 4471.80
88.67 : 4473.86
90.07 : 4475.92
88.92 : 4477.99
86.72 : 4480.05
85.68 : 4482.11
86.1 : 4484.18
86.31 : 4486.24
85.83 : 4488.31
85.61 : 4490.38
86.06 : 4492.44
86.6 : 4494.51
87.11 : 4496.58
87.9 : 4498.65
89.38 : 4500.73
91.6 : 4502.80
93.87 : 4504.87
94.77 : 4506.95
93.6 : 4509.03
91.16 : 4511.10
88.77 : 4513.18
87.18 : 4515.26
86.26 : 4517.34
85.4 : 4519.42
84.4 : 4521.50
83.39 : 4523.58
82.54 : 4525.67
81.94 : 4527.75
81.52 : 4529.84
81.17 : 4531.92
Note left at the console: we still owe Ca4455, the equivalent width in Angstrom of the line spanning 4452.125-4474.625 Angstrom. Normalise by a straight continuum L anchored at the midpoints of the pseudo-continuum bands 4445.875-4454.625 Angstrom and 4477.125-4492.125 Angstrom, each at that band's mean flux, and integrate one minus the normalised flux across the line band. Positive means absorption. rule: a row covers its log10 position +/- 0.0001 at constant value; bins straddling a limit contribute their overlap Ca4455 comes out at 1.1 Angstrom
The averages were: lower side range 82.3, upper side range 86.5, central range 79.9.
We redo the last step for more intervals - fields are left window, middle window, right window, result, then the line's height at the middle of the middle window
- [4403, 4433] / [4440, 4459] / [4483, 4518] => 0.55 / 82.9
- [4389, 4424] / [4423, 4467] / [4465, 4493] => 1.37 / 82.1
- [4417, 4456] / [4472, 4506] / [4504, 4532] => -1.30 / 84.6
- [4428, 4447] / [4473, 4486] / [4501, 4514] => -0.08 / 87.1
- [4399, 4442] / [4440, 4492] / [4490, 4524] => 0.68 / 83.9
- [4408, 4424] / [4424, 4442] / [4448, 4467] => 0.14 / 79.6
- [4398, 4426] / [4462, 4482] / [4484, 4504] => 0.16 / 85.1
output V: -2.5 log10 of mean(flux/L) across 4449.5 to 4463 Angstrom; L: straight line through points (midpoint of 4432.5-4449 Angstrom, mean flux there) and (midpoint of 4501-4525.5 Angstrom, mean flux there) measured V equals 0.05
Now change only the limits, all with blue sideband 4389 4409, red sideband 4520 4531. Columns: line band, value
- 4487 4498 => -0.065 mag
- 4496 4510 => -0.118 mag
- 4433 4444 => 0.003 mag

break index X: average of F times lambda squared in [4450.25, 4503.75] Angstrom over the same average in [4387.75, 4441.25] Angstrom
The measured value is 1.10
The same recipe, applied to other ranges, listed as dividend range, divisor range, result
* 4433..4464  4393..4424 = 1.03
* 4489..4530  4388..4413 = 1.19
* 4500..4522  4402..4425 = 1.19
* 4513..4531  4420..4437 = 1.11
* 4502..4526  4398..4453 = 1.16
